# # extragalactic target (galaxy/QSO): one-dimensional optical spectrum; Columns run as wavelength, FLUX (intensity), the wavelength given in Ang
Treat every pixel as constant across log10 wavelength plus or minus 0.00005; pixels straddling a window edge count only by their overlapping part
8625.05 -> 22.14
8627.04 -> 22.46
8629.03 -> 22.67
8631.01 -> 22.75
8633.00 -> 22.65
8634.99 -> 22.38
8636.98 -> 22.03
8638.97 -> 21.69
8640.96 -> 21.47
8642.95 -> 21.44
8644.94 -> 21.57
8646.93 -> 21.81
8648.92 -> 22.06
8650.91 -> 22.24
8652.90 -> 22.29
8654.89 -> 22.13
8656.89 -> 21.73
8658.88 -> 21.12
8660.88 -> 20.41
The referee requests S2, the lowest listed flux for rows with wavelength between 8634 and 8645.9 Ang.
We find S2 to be 21.44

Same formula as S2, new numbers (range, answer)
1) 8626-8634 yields 22.46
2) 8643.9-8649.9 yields 21.57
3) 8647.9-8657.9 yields 21.73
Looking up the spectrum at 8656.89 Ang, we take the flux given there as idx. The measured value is 21.73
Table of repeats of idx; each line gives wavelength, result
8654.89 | 22.13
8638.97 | 21.69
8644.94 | 21.57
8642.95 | 21.44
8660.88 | 20.41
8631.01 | 22.75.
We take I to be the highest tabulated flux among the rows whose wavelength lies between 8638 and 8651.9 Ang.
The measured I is 22.24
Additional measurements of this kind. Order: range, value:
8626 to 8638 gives 22.75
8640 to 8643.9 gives 21.47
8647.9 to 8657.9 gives 22.29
